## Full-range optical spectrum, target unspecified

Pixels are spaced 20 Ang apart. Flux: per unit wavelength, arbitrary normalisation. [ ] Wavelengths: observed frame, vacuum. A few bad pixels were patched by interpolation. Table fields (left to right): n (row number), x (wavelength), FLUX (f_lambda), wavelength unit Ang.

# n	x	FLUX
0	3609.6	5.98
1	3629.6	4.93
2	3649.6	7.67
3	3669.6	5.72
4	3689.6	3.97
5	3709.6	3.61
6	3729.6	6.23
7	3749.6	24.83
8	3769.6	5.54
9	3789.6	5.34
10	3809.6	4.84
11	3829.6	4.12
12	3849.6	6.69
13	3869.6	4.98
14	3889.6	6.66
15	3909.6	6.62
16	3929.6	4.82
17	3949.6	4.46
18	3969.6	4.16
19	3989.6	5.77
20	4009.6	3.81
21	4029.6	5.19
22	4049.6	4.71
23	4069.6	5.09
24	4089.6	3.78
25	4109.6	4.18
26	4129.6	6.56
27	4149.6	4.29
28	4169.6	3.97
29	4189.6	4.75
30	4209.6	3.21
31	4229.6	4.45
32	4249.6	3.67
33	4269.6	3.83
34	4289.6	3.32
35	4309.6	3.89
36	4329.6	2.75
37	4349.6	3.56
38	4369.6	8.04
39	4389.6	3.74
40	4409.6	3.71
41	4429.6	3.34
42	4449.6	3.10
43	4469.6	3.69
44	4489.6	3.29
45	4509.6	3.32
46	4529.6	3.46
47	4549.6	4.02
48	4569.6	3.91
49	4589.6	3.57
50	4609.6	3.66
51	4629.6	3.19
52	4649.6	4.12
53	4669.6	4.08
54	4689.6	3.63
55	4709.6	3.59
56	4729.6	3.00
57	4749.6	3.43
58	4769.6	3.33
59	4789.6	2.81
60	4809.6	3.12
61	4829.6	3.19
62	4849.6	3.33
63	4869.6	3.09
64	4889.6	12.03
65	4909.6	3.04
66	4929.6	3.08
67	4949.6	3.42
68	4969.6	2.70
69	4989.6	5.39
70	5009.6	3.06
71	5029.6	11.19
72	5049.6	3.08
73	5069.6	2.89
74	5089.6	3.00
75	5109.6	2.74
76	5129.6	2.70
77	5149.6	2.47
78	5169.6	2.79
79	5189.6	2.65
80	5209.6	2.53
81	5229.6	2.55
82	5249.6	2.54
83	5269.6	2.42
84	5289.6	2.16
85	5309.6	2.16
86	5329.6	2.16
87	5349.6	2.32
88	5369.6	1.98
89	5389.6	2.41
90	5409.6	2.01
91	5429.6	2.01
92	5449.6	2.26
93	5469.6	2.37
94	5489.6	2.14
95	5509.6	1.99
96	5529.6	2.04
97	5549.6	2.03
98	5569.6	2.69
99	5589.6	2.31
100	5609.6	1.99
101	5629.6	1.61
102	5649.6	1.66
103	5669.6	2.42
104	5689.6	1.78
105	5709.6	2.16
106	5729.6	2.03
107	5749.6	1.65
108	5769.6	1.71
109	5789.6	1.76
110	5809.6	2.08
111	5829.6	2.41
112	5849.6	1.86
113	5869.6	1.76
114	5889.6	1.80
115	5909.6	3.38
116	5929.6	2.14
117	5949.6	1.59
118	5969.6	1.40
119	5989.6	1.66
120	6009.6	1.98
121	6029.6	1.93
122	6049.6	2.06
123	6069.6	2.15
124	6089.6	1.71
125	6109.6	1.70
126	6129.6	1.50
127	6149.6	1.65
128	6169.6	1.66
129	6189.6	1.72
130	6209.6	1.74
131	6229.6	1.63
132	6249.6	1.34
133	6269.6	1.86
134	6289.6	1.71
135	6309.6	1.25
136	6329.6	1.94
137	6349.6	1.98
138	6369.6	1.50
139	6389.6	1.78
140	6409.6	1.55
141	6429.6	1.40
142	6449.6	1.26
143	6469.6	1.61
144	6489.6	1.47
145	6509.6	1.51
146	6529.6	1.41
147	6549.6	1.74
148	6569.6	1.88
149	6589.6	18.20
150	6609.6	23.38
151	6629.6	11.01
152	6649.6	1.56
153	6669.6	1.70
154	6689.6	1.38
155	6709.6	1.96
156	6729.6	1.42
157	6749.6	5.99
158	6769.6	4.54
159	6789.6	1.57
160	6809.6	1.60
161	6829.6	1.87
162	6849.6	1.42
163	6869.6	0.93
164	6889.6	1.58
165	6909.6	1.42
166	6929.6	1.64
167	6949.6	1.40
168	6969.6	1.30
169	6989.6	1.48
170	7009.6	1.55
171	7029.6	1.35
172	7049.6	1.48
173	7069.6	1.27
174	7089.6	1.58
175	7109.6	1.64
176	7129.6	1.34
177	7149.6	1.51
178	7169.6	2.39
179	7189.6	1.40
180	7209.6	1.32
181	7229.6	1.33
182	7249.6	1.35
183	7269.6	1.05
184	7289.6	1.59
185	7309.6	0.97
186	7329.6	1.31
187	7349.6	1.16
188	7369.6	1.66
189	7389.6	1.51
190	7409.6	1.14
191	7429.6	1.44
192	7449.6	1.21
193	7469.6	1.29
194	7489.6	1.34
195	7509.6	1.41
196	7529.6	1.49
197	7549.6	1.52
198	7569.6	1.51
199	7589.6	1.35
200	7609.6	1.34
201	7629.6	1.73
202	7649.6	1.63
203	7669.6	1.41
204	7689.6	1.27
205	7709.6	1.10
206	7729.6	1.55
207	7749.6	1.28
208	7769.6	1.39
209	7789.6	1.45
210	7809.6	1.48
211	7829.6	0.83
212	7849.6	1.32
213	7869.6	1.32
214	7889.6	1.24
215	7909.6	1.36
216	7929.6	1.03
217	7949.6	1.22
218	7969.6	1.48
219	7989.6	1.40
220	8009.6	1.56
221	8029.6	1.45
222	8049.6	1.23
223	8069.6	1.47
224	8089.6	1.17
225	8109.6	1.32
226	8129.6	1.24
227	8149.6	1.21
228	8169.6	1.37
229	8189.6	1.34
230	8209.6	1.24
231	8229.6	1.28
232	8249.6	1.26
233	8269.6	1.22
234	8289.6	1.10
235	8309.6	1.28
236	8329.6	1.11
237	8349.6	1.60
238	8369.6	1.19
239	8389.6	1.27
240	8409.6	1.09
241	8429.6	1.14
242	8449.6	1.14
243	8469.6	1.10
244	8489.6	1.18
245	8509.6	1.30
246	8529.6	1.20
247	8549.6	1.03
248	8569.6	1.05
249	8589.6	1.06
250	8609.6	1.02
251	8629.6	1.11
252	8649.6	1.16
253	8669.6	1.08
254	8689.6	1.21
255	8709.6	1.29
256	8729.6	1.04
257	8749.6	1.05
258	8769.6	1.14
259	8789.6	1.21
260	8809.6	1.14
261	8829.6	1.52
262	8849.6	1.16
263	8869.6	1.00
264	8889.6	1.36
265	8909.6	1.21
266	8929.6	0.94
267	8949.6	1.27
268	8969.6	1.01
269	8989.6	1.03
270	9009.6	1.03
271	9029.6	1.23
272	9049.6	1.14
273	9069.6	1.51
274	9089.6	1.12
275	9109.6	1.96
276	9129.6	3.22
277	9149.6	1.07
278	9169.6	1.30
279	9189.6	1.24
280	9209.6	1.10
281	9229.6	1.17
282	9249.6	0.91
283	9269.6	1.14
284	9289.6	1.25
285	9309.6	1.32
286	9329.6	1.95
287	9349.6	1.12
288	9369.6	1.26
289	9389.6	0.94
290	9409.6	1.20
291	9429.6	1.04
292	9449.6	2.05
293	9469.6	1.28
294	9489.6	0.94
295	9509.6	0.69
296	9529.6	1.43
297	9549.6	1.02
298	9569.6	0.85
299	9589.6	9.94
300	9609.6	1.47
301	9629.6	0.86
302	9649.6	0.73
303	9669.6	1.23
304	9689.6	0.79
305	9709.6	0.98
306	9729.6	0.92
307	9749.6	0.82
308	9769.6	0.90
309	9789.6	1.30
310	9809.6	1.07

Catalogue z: 0.01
